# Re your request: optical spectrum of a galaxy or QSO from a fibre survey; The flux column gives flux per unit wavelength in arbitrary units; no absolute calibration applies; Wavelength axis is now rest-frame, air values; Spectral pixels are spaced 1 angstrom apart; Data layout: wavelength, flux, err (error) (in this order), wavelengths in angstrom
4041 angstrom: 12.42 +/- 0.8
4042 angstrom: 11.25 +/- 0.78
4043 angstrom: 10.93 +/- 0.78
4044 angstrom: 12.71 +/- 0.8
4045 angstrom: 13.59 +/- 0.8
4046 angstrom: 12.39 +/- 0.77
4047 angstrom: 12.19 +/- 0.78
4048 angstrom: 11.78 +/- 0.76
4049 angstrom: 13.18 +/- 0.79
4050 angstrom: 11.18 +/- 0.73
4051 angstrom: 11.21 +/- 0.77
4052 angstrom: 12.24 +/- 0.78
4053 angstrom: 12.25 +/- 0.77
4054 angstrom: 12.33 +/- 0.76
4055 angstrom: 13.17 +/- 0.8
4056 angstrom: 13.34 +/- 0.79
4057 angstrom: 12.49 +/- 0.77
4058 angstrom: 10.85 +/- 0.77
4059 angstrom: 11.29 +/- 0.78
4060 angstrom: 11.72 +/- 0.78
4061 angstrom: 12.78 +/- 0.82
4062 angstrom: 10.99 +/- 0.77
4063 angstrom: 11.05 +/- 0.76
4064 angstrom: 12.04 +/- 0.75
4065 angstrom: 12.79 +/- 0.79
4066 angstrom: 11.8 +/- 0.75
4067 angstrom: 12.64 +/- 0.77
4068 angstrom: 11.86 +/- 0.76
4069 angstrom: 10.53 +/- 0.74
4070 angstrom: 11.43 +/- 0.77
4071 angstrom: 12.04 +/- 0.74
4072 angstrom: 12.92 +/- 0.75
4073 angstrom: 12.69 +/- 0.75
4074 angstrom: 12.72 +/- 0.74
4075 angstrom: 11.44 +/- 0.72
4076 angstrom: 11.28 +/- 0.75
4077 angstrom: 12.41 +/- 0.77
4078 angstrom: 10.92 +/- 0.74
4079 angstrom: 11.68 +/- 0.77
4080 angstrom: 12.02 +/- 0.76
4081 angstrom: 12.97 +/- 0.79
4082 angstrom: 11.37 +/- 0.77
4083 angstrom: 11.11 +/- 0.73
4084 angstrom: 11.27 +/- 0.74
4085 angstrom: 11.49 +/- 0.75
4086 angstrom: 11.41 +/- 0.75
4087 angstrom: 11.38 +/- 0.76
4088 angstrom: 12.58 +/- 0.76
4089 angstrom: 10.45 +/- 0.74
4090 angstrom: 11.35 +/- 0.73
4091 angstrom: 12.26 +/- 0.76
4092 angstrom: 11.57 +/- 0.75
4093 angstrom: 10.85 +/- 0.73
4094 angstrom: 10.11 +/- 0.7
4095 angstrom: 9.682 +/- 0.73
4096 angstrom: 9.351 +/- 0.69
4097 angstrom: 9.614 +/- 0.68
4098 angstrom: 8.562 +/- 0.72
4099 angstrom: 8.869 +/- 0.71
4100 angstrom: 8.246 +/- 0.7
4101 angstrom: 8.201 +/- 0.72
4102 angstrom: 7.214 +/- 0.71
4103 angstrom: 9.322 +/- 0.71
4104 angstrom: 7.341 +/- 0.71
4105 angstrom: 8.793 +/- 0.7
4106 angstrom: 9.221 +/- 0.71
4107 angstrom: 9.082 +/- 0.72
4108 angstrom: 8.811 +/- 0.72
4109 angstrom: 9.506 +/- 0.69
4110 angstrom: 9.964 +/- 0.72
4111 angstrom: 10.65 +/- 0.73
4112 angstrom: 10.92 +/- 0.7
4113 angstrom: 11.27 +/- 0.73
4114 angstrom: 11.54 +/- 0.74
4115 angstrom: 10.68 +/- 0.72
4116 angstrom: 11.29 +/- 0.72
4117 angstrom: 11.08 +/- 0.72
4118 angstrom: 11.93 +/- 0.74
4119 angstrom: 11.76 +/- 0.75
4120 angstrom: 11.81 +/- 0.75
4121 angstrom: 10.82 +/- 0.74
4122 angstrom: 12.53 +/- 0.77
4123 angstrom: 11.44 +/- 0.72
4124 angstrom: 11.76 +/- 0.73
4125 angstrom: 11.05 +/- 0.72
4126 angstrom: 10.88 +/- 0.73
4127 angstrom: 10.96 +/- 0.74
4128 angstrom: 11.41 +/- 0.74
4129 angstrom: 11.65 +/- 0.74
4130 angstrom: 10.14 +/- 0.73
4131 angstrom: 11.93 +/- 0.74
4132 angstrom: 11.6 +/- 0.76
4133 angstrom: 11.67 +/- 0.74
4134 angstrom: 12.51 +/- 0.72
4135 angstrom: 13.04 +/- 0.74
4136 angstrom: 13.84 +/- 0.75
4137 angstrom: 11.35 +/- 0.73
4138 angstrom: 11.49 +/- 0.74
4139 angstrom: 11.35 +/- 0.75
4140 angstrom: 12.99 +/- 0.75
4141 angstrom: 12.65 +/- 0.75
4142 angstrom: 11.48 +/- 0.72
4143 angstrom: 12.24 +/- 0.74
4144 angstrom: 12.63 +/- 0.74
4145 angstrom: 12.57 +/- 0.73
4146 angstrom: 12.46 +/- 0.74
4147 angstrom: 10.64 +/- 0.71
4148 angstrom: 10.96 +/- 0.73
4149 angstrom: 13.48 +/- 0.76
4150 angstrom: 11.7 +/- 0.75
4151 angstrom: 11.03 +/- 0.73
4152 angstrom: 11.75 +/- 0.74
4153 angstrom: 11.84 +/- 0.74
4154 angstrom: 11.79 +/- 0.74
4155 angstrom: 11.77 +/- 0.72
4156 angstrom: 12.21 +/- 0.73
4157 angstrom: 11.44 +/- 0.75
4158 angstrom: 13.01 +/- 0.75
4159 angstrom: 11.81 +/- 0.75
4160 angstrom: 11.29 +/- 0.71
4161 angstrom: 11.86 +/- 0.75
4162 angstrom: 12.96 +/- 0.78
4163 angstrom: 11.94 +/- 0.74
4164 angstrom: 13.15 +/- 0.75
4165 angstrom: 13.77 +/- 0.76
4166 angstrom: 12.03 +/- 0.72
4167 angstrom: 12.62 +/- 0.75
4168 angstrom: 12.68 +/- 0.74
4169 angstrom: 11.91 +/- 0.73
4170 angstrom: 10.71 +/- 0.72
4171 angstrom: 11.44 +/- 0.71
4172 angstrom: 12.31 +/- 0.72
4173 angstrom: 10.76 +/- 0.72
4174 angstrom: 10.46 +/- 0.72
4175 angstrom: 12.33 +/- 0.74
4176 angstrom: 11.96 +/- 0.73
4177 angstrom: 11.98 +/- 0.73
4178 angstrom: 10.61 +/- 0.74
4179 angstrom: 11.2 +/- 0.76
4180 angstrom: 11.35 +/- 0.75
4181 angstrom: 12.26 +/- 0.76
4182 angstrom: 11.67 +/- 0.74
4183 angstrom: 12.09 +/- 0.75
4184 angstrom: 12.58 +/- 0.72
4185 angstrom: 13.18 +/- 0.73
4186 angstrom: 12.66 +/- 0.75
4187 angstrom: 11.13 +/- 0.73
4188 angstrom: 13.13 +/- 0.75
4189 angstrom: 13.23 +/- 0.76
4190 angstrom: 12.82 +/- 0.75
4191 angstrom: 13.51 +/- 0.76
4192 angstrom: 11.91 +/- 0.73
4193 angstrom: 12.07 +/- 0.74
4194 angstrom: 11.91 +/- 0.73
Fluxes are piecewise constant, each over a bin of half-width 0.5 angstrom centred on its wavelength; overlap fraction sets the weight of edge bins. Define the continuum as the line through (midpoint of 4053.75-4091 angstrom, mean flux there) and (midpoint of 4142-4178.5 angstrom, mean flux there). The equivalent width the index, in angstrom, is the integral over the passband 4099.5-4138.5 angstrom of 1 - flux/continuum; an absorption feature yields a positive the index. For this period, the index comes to 3.82 angstrom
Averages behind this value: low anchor 11.9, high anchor 11.9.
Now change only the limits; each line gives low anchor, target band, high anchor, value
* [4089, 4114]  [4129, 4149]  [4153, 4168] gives -1.22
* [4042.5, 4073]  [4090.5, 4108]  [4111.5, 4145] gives 3.78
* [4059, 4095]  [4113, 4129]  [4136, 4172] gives 0.67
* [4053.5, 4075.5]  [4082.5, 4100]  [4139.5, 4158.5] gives 2.05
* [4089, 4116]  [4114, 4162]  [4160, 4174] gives -3.32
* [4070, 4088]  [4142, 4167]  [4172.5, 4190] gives -0.38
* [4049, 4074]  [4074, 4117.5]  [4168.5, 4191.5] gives 5.57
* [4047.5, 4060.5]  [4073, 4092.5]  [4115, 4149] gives 0.44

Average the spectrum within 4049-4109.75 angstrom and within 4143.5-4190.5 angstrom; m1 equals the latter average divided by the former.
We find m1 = 1.09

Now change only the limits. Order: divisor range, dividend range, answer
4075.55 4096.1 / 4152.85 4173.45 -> 1.06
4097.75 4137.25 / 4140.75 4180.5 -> 1.12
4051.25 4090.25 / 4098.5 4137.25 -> 0.90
